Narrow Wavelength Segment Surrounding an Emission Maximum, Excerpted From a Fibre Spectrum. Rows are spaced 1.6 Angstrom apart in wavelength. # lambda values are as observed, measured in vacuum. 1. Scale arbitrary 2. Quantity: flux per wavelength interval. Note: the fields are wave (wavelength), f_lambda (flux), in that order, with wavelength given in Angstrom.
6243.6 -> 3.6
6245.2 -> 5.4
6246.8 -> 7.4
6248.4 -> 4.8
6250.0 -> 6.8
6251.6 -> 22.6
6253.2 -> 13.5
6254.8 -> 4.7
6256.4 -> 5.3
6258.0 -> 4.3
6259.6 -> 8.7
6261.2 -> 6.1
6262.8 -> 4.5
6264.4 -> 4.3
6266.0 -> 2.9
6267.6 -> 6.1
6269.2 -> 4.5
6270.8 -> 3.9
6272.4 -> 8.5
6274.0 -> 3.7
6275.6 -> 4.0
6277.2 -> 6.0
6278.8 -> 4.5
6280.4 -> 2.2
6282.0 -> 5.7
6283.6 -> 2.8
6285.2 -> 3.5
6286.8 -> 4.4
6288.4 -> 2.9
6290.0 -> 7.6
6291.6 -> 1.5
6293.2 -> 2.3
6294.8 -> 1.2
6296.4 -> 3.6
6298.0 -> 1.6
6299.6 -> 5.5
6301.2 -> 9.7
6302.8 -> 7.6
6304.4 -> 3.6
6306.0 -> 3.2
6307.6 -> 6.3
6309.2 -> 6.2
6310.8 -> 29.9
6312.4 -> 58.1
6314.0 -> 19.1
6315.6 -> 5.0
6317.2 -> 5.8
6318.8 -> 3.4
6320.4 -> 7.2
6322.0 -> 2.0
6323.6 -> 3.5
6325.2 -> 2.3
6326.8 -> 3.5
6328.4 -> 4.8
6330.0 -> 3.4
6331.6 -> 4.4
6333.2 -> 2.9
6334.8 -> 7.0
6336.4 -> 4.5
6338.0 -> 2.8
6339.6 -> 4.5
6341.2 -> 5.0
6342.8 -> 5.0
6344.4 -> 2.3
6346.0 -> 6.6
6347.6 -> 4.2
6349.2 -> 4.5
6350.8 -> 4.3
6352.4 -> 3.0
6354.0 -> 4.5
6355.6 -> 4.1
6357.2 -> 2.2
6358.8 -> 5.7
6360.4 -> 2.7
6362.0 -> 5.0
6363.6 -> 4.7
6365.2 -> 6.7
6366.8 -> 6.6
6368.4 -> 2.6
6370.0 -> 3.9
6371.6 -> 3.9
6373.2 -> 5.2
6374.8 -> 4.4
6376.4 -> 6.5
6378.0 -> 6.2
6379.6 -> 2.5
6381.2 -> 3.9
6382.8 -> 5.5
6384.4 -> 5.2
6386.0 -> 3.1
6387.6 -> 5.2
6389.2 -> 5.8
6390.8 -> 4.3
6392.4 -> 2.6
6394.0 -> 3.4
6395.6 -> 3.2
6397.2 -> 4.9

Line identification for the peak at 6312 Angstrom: [O III]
